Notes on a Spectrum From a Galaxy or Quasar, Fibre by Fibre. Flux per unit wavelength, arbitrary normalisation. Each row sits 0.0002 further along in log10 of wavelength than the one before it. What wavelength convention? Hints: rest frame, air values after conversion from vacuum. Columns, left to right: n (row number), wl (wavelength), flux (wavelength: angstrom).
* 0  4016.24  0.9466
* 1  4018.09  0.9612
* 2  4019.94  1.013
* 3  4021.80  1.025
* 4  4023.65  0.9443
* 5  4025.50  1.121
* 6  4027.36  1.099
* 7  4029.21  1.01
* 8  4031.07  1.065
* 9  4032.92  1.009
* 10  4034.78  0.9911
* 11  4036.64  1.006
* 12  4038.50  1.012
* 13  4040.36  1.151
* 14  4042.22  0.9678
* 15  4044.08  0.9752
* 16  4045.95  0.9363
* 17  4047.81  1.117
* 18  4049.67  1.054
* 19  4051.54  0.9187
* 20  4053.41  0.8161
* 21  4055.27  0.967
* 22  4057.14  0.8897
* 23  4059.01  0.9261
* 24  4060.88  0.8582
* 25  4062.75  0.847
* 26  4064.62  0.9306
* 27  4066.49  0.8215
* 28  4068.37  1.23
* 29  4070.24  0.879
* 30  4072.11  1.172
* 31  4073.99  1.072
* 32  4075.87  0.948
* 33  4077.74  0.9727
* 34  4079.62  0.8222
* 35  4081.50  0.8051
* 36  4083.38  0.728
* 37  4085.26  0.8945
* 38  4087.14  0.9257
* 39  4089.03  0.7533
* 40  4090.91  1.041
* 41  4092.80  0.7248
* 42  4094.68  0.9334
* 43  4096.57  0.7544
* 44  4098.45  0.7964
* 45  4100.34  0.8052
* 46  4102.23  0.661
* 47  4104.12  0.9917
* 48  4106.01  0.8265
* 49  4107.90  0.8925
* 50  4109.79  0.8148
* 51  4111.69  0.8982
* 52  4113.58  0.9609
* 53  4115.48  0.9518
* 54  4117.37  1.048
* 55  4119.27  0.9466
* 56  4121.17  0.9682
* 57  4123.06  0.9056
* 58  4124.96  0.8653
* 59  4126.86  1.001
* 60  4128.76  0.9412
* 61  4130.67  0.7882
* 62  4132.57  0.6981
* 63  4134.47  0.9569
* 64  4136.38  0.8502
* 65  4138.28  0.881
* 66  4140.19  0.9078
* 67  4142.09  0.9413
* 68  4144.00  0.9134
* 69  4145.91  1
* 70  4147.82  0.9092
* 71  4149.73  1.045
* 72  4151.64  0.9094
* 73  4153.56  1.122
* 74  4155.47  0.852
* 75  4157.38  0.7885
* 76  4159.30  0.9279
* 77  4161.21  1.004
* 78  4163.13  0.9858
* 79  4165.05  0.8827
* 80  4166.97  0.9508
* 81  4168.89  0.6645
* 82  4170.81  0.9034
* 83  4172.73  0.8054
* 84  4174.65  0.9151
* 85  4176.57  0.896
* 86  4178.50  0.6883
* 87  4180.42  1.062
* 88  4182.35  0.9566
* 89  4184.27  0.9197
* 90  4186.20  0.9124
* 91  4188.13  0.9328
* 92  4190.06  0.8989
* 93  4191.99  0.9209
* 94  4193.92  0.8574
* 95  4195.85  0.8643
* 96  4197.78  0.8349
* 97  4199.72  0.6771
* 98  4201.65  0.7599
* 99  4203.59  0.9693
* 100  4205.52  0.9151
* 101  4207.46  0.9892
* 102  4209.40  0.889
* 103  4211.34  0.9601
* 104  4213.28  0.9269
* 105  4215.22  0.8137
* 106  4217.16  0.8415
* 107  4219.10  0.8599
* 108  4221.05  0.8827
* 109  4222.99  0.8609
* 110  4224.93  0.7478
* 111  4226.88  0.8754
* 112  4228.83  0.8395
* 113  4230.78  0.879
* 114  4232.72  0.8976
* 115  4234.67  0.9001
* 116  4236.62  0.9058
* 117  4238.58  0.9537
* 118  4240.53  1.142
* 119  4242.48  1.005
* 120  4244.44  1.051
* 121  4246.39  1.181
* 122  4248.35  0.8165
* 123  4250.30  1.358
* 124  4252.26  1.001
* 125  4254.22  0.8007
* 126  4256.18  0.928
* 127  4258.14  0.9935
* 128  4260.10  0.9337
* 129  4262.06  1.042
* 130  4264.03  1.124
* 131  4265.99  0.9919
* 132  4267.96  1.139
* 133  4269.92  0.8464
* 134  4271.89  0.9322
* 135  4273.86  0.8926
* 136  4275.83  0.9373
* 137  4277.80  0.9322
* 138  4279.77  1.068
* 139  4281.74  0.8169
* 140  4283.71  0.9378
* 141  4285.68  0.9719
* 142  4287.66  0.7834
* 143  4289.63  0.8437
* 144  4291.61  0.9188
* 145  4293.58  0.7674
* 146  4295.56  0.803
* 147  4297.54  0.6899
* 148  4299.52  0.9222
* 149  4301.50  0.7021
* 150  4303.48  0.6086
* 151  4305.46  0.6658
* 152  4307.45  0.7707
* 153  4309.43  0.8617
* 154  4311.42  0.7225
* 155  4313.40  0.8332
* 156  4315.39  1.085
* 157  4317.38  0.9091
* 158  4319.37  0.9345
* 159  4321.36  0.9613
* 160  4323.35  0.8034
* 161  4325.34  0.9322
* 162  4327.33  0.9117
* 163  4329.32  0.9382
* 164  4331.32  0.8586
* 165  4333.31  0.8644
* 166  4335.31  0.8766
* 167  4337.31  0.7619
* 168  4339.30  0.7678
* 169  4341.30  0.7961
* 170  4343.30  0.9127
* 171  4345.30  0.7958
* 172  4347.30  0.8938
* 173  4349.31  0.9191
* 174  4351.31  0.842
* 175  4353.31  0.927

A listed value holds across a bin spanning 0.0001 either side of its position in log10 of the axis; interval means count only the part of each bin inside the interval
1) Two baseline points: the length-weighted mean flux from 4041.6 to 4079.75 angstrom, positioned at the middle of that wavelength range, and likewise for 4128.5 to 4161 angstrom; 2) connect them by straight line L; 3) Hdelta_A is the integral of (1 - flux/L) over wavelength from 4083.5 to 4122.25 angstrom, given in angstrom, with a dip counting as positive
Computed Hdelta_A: 2.4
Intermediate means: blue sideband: 0.961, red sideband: 0.909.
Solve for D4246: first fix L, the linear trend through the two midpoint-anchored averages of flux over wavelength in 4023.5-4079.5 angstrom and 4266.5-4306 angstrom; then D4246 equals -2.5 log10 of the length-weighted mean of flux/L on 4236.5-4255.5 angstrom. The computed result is -0.16 mag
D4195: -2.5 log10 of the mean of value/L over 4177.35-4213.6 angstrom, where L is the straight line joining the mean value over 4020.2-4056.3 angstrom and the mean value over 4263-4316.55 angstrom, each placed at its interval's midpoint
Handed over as 0.04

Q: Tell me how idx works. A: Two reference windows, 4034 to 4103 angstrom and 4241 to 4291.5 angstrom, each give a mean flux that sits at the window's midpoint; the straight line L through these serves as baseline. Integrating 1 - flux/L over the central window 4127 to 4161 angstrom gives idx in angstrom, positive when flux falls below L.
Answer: 1.1 angstrom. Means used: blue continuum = 0.922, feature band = 0.912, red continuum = 0.974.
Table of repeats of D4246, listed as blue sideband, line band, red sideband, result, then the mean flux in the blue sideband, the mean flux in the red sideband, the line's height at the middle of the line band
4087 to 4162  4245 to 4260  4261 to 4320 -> -0.14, 0.897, 0.881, 0.885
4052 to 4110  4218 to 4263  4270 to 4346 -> -0.10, 0.888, 0.855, 0.865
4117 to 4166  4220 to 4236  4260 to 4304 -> 0.06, 0.923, 0.898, 0.908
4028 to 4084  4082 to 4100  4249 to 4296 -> 0.15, 0.965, 0.949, 0.963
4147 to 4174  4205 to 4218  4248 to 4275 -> 0.05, 0.911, 0.989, 0.95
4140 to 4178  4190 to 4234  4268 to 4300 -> 0.04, 0.913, 0.886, 0.902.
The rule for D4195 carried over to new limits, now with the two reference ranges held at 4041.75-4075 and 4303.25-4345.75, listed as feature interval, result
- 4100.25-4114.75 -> 0.10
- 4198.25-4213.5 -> 0.02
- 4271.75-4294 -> -0.04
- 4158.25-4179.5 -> 0.05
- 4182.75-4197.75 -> 0.01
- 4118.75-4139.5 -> 0.05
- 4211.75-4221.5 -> 0.03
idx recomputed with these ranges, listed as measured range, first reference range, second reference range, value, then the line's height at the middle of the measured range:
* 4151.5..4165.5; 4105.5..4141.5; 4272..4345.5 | -0.70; 0.893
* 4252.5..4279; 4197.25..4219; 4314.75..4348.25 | -2.65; 0.875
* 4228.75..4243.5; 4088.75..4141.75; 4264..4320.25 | -1.22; 0.874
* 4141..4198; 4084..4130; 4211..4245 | -0.88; 0.896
